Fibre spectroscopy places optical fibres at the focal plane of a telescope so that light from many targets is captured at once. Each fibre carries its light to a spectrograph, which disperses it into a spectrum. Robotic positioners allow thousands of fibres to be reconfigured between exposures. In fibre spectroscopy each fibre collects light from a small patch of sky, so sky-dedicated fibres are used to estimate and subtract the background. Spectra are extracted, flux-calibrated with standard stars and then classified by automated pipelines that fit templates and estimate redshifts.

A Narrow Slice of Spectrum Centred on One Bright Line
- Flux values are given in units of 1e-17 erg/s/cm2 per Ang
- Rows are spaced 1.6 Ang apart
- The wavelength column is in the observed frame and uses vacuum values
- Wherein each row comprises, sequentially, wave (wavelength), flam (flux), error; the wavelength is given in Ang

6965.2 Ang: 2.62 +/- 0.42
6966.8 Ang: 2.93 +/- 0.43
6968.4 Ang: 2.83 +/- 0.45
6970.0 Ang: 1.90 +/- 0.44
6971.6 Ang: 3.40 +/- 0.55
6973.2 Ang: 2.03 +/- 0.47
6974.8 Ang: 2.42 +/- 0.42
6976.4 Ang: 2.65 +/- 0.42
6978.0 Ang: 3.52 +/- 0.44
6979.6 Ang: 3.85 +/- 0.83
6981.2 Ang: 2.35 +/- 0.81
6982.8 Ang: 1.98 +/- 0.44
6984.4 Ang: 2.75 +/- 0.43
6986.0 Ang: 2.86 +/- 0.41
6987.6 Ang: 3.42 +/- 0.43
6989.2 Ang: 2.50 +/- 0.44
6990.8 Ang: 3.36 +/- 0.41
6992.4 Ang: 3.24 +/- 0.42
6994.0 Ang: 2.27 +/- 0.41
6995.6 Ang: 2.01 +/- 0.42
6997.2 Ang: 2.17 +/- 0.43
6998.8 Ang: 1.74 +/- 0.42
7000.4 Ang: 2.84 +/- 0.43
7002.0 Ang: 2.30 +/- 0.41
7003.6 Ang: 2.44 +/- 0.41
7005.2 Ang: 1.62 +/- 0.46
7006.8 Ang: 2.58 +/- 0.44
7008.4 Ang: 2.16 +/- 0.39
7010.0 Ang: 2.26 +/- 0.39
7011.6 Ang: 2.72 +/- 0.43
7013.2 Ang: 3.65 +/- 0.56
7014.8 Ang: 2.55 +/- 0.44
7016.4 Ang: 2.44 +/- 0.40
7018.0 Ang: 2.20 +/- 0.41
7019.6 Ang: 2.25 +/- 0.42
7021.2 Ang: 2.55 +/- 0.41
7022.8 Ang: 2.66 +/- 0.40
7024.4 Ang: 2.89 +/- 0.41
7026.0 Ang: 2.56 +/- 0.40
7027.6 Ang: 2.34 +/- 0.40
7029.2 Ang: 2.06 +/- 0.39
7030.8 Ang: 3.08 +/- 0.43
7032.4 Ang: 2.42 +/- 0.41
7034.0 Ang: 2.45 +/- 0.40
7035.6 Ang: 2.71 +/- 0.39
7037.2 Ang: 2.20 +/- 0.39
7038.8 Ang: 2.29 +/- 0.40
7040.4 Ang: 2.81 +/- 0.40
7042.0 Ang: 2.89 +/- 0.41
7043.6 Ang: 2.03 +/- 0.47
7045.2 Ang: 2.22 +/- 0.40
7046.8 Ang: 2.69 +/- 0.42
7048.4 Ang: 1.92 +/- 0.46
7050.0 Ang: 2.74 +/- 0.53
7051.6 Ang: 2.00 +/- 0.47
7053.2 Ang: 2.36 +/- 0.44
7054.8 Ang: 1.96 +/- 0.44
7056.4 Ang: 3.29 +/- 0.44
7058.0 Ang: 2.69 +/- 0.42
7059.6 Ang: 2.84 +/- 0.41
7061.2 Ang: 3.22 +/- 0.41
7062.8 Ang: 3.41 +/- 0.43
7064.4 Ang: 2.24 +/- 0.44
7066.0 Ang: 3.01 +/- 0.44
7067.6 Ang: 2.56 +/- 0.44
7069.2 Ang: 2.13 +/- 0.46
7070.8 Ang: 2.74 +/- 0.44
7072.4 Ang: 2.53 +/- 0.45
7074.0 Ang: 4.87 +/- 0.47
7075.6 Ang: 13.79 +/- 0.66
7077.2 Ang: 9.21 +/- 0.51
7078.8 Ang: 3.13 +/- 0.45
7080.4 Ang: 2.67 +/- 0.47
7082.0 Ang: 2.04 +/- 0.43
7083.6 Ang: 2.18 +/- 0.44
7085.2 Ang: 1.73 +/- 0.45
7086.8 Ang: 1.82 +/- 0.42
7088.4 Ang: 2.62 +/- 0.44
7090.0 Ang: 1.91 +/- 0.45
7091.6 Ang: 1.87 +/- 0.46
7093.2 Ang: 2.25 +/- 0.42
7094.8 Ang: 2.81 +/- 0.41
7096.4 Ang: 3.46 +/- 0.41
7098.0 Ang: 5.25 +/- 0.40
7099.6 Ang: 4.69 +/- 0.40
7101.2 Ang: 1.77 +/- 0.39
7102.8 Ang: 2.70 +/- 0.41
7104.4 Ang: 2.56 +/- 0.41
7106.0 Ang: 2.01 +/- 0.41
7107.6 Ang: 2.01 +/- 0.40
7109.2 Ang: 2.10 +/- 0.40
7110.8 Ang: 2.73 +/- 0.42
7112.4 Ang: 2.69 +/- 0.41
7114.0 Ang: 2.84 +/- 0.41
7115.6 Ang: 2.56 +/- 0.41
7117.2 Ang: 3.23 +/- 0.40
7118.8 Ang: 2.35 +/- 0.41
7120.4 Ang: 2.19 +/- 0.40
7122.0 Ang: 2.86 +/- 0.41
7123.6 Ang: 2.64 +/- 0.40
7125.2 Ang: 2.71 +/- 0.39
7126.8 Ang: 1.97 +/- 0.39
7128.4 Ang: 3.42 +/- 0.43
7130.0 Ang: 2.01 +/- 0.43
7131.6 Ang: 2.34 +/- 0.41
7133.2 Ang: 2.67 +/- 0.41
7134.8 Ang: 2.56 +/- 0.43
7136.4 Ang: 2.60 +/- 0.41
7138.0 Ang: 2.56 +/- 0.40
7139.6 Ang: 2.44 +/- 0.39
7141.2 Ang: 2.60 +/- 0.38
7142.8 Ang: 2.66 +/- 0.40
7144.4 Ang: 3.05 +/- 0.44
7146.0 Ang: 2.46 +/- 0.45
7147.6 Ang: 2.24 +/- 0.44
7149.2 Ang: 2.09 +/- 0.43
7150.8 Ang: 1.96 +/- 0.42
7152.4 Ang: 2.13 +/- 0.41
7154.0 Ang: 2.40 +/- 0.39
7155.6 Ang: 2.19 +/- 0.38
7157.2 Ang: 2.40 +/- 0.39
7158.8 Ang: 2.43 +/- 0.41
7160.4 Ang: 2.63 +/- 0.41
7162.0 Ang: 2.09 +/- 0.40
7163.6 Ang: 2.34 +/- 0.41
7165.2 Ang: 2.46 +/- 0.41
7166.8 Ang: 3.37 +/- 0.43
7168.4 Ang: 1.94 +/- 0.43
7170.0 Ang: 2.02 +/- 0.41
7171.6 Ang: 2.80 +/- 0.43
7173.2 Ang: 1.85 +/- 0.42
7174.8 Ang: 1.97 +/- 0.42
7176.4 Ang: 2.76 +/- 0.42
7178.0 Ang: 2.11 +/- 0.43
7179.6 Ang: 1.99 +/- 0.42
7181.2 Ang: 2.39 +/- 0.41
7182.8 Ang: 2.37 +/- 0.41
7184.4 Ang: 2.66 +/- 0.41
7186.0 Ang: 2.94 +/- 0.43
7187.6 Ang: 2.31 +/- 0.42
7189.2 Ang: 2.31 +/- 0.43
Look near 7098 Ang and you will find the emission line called [N II] 6583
